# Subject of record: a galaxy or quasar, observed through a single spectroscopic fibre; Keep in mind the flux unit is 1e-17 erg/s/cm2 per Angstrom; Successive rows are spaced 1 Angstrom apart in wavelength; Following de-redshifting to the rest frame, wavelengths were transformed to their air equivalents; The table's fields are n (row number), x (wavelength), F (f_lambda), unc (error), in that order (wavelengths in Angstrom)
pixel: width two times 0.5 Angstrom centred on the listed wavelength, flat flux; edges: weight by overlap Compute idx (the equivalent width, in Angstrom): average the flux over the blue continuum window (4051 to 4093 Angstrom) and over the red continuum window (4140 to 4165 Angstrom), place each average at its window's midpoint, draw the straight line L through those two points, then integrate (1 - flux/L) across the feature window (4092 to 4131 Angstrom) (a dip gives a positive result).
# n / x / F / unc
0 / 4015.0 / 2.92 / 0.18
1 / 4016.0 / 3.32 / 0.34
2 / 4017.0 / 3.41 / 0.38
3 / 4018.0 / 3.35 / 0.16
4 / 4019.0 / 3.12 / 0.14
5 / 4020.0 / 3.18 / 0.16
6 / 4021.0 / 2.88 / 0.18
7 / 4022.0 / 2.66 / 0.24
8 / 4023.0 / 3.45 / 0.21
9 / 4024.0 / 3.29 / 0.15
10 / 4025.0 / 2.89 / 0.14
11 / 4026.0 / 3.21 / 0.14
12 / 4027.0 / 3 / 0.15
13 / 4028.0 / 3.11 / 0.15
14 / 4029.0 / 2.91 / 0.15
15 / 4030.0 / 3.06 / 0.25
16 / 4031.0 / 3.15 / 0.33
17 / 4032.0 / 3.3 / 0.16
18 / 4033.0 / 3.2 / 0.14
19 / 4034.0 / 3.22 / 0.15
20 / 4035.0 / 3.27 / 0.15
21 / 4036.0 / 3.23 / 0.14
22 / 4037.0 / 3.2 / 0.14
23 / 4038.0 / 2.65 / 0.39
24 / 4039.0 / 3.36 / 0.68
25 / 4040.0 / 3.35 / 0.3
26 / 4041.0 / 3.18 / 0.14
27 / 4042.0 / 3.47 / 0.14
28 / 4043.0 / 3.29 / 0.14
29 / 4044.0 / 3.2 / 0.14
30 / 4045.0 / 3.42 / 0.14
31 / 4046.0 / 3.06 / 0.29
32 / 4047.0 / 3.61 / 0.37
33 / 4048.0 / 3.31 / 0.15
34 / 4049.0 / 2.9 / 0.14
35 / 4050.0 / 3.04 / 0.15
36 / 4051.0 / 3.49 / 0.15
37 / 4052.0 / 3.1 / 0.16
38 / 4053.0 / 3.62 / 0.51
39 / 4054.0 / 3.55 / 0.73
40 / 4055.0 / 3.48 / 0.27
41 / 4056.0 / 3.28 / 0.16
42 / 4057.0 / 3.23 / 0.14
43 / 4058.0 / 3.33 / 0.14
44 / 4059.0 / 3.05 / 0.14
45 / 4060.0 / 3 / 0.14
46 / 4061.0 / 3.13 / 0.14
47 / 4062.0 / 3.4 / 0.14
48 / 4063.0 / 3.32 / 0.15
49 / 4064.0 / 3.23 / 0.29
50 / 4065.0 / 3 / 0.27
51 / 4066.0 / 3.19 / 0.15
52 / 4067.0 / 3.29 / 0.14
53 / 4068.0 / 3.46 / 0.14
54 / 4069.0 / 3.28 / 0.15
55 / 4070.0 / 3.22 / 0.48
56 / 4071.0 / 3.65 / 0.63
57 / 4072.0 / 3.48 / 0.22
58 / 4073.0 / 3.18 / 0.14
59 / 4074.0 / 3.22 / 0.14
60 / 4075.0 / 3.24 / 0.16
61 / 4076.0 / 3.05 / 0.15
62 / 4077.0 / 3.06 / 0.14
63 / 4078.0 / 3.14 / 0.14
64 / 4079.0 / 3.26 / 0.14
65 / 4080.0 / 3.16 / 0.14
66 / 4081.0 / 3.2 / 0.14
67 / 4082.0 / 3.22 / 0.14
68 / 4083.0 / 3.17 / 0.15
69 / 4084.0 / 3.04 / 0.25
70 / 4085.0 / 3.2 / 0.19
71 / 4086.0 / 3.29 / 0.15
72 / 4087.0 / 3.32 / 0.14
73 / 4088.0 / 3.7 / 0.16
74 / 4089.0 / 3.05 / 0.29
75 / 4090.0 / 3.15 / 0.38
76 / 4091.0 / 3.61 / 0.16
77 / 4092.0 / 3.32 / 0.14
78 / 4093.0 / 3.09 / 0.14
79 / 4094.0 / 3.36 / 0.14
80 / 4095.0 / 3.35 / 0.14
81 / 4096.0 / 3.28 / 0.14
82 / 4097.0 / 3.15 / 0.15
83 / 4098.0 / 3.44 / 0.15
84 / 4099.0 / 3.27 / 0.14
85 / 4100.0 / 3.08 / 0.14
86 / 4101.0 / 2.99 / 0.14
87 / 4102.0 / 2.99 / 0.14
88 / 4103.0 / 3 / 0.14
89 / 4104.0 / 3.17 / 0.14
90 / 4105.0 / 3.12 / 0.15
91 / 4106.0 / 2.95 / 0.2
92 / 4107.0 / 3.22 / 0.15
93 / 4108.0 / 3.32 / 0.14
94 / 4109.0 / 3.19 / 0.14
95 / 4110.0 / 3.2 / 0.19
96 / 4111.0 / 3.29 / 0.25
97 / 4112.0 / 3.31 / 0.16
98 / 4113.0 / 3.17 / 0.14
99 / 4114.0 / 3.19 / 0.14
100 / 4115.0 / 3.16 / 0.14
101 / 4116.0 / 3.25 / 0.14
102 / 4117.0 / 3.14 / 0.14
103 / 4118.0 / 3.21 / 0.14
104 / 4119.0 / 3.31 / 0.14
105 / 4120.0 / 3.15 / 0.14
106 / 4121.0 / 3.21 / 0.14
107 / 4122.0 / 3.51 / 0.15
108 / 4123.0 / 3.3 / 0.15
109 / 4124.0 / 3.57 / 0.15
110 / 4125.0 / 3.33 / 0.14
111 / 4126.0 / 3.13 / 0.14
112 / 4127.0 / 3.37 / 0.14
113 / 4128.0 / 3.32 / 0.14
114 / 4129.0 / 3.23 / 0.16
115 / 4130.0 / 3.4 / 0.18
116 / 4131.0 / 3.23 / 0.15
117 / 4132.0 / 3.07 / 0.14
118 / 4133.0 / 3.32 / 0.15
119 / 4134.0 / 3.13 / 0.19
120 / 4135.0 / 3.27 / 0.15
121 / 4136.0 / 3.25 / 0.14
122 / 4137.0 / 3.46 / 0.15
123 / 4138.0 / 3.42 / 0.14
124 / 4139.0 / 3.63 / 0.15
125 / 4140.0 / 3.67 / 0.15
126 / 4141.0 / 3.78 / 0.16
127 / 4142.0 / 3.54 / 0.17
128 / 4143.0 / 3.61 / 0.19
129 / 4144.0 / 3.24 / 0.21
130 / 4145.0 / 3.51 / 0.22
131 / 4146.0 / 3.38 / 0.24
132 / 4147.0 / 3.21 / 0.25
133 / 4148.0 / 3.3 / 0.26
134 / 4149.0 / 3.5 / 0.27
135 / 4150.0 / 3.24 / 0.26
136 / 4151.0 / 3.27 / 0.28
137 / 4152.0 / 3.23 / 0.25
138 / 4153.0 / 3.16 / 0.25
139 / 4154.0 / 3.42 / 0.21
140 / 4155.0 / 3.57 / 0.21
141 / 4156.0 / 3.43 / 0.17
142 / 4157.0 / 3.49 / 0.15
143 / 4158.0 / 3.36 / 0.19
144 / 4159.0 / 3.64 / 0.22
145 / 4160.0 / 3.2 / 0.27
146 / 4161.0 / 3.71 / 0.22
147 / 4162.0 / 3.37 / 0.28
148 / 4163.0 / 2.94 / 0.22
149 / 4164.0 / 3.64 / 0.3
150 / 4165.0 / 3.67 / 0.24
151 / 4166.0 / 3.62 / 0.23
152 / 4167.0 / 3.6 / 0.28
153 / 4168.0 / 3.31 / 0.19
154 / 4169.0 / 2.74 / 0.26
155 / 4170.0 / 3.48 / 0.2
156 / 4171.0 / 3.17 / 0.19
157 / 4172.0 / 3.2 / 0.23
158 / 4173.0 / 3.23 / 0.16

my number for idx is 1.3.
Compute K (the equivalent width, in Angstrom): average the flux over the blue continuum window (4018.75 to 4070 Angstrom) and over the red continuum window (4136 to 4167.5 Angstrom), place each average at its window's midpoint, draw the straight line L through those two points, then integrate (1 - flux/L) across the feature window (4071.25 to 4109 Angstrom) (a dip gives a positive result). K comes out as 1.1 Angstrom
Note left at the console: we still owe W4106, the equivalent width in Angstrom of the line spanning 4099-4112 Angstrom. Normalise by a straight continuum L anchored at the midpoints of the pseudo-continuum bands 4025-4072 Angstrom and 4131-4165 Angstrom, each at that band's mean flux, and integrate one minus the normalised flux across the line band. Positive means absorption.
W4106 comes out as 0.7 Angstrom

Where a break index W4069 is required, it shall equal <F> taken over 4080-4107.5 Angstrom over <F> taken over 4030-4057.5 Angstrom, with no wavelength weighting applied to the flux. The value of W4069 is 1.0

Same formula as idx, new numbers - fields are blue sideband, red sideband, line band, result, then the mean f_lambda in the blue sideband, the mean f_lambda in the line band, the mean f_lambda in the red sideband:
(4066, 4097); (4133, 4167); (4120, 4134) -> 0.31 Angstrom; 3.26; 3.3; 3.42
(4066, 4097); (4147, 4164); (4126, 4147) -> -0.25 Angstrom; 3.26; 3.38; 3.37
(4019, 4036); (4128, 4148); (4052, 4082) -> -0.48 Angstrom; 3.11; 3.26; 3.38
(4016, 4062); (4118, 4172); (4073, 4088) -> 0.32 Angstrom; 3.21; 3.2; 3.37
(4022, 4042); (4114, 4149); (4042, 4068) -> -0.58 Angstrom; 3.15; 3.27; 3.34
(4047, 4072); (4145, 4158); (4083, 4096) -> 0.09 Angstrom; 3.28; 3.28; 3.36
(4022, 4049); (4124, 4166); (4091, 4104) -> 0.37 Angstrom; 3.19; 3.21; 3.39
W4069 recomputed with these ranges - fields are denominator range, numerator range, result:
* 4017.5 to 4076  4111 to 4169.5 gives 1.04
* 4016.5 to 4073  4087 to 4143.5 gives 1.02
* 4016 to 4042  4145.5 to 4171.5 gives 1.07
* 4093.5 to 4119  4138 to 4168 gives 1.08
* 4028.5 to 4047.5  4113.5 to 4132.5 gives 1.02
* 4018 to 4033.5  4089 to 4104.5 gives 1.04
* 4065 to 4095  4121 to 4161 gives 1.04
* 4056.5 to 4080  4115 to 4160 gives 1.04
